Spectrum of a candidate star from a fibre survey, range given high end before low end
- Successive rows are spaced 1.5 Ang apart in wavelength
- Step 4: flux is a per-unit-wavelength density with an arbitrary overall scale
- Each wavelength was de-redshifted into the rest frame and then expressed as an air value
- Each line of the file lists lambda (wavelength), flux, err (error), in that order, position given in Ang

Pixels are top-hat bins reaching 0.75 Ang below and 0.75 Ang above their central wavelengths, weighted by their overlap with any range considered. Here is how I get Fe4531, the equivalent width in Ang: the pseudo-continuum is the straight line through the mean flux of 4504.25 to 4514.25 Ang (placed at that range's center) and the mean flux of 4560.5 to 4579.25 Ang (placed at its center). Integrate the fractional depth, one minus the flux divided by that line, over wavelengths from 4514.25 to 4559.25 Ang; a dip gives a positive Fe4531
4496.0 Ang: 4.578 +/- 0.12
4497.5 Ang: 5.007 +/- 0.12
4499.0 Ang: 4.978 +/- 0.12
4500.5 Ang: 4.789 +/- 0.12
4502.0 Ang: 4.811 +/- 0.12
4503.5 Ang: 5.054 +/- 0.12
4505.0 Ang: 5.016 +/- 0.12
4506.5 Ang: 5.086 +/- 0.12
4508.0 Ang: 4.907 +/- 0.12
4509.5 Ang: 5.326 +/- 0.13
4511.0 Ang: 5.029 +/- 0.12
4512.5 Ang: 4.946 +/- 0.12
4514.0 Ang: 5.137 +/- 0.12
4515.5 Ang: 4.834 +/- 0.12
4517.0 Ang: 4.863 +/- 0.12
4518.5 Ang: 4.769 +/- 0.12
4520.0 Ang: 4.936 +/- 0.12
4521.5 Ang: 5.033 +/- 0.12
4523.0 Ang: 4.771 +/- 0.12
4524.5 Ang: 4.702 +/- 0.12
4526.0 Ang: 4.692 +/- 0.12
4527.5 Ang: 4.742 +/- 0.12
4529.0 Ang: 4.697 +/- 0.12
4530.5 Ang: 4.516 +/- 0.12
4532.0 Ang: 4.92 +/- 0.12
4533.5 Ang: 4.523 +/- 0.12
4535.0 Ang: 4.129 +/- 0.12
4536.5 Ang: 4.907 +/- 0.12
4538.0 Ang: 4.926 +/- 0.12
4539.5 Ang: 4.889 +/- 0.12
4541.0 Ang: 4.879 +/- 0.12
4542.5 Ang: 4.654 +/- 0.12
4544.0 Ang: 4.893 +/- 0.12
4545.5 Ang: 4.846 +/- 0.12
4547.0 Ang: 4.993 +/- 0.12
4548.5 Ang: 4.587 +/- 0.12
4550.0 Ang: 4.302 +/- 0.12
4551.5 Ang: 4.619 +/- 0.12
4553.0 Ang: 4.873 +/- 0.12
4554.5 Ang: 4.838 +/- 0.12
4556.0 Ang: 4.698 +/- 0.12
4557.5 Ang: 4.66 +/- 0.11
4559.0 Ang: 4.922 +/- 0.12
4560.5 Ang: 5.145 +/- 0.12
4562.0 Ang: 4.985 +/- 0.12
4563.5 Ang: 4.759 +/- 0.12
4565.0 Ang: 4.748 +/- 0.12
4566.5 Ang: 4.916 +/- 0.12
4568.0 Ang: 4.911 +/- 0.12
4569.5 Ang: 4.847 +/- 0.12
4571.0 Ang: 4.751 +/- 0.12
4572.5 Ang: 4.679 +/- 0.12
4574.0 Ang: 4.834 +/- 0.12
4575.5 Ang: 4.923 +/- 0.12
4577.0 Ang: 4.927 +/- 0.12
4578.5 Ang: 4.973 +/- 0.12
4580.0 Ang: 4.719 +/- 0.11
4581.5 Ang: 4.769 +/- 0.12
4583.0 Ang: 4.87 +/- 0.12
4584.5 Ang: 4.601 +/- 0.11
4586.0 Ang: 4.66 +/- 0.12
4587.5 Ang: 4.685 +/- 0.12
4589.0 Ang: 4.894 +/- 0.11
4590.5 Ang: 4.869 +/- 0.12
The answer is 2.0 Ang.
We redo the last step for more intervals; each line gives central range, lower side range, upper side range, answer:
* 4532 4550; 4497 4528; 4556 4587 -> 0.52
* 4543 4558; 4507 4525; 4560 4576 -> 0.48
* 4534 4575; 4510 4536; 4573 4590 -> 0.10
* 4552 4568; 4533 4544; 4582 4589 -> -0.44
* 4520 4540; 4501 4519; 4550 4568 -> 0.74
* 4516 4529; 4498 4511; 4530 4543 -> 0.08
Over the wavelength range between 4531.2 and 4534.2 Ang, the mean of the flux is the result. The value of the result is 4.72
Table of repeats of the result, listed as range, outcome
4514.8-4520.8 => 4.85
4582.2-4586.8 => 4.71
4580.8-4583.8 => 4.82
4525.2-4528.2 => 4.72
